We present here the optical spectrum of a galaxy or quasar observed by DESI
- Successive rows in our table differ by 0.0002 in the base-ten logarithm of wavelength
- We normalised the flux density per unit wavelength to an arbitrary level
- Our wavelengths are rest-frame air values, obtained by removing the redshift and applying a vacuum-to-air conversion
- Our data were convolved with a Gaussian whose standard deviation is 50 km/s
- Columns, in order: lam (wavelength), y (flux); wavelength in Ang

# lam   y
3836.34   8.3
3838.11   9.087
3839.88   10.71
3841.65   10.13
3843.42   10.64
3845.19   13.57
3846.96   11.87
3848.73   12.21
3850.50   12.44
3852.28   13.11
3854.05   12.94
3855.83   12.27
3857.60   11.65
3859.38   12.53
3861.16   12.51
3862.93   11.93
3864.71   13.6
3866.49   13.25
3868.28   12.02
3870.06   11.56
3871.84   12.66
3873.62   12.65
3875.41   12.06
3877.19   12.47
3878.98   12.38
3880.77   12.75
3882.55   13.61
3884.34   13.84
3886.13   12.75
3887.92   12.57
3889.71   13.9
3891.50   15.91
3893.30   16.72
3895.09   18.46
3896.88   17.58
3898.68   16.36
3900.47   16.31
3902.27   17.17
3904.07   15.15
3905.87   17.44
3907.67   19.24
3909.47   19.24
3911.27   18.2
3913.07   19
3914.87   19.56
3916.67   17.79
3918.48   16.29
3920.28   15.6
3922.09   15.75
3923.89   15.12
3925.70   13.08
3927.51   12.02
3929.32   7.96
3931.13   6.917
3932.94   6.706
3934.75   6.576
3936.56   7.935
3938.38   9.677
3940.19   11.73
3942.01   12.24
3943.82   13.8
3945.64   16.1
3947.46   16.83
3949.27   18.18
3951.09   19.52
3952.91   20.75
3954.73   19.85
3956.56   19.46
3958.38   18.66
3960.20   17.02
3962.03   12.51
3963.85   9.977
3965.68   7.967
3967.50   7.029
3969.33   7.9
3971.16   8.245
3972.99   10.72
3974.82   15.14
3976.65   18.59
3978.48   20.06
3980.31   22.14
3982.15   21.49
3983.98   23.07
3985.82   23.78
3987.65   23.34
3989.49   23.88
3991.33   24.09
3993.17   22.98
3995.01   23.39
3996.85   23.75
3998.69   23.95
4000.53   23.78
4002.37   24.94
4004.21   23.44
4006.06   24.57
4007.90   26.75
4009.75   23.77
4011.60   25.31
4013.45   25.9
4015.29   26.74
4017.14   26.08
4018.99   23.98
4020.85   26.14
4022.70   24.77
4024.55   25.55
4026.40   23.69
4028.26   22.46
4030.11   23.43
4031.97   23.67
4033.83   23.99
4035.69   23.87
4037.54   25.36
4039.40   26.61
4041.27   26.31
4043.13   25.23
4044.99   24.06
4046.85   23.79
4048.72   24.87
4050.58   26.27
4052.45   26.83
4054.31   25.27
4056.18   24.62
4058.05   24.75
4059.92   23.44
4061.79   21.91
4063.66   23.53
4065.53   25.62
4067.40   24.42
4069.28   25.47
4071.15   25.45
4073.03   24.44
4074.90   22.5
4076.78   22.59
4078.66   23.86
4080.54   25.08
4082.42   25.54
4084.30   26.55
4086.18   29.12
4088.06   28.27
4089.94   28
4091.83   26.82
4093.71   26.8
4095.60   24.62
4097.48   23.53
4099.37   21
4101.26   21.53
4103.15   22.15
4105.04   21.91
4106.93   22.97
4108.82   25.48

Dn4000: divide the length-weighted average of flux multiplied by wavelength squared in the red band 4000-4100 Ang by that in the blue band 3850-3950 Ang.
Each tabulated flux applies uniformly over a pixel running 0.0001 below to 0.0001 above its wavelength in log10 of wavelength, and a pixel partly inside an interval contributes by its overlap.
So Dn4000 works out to 1.9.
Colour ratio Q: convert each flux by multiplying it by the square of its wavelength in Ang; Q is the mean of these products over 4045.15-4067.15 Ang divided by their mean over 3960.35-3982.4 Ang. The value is 1.9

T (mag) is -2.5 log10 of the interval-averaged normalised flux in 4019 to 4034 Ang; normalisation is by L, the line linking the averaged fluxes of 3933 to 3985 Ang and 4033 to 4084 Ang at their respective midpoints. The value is -0.13 mag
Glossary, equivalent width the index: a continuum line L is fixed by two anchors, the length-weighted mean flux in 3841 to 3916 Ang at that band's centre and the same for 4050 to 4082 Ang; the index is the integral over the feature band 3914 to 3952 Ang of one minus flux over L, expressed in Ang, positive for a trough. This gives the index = 8.6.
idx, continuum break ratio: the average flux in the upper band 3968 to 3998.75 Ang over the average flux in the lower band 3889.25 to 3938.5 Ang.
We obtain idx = 1.32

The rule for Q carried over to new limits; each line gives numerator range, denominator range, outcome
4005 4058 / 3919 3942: 2.41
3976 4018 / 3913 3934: 1.82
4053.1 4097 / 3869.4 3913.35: 1.82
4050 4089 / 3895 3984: 1.78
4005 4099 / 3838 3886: 2.24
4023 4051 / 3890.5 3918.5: 1.50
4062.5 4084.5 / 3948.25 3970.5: 1.75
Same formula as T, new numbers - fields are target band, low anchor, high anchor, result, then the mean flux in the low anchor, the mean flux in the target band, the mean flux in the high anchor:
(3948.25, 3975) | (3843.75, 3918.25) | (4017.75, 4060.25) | 0.35 mag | 14.5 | 14.2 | 24.8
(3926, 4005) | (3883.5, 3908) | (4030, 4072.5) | 0.22 mag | 15.9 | 16.5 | 24.7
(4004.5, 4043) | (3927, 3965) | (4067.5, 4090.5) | -0.21 mag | 13.5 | 24.9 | 25.5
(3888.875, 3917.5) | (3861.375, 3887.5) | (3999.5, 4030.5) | -0.15 mag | 12.7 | 17.4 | 24.8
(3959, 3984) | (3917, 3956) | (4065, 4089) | 0.17 mag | 13.6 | 14.2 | 25.3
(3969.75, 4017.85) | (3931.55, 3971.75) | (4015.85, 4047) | -0.15 mag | 13.1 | 22.2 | 24.7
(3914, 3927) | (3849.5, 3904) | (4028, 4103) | 0.01 mag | 13.7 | 16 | 24.8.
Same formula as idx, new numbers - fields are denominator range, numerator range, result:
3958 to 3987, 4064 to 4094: 1.67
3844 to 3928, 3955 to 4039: 1.46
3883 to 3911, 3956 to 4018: 1.24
